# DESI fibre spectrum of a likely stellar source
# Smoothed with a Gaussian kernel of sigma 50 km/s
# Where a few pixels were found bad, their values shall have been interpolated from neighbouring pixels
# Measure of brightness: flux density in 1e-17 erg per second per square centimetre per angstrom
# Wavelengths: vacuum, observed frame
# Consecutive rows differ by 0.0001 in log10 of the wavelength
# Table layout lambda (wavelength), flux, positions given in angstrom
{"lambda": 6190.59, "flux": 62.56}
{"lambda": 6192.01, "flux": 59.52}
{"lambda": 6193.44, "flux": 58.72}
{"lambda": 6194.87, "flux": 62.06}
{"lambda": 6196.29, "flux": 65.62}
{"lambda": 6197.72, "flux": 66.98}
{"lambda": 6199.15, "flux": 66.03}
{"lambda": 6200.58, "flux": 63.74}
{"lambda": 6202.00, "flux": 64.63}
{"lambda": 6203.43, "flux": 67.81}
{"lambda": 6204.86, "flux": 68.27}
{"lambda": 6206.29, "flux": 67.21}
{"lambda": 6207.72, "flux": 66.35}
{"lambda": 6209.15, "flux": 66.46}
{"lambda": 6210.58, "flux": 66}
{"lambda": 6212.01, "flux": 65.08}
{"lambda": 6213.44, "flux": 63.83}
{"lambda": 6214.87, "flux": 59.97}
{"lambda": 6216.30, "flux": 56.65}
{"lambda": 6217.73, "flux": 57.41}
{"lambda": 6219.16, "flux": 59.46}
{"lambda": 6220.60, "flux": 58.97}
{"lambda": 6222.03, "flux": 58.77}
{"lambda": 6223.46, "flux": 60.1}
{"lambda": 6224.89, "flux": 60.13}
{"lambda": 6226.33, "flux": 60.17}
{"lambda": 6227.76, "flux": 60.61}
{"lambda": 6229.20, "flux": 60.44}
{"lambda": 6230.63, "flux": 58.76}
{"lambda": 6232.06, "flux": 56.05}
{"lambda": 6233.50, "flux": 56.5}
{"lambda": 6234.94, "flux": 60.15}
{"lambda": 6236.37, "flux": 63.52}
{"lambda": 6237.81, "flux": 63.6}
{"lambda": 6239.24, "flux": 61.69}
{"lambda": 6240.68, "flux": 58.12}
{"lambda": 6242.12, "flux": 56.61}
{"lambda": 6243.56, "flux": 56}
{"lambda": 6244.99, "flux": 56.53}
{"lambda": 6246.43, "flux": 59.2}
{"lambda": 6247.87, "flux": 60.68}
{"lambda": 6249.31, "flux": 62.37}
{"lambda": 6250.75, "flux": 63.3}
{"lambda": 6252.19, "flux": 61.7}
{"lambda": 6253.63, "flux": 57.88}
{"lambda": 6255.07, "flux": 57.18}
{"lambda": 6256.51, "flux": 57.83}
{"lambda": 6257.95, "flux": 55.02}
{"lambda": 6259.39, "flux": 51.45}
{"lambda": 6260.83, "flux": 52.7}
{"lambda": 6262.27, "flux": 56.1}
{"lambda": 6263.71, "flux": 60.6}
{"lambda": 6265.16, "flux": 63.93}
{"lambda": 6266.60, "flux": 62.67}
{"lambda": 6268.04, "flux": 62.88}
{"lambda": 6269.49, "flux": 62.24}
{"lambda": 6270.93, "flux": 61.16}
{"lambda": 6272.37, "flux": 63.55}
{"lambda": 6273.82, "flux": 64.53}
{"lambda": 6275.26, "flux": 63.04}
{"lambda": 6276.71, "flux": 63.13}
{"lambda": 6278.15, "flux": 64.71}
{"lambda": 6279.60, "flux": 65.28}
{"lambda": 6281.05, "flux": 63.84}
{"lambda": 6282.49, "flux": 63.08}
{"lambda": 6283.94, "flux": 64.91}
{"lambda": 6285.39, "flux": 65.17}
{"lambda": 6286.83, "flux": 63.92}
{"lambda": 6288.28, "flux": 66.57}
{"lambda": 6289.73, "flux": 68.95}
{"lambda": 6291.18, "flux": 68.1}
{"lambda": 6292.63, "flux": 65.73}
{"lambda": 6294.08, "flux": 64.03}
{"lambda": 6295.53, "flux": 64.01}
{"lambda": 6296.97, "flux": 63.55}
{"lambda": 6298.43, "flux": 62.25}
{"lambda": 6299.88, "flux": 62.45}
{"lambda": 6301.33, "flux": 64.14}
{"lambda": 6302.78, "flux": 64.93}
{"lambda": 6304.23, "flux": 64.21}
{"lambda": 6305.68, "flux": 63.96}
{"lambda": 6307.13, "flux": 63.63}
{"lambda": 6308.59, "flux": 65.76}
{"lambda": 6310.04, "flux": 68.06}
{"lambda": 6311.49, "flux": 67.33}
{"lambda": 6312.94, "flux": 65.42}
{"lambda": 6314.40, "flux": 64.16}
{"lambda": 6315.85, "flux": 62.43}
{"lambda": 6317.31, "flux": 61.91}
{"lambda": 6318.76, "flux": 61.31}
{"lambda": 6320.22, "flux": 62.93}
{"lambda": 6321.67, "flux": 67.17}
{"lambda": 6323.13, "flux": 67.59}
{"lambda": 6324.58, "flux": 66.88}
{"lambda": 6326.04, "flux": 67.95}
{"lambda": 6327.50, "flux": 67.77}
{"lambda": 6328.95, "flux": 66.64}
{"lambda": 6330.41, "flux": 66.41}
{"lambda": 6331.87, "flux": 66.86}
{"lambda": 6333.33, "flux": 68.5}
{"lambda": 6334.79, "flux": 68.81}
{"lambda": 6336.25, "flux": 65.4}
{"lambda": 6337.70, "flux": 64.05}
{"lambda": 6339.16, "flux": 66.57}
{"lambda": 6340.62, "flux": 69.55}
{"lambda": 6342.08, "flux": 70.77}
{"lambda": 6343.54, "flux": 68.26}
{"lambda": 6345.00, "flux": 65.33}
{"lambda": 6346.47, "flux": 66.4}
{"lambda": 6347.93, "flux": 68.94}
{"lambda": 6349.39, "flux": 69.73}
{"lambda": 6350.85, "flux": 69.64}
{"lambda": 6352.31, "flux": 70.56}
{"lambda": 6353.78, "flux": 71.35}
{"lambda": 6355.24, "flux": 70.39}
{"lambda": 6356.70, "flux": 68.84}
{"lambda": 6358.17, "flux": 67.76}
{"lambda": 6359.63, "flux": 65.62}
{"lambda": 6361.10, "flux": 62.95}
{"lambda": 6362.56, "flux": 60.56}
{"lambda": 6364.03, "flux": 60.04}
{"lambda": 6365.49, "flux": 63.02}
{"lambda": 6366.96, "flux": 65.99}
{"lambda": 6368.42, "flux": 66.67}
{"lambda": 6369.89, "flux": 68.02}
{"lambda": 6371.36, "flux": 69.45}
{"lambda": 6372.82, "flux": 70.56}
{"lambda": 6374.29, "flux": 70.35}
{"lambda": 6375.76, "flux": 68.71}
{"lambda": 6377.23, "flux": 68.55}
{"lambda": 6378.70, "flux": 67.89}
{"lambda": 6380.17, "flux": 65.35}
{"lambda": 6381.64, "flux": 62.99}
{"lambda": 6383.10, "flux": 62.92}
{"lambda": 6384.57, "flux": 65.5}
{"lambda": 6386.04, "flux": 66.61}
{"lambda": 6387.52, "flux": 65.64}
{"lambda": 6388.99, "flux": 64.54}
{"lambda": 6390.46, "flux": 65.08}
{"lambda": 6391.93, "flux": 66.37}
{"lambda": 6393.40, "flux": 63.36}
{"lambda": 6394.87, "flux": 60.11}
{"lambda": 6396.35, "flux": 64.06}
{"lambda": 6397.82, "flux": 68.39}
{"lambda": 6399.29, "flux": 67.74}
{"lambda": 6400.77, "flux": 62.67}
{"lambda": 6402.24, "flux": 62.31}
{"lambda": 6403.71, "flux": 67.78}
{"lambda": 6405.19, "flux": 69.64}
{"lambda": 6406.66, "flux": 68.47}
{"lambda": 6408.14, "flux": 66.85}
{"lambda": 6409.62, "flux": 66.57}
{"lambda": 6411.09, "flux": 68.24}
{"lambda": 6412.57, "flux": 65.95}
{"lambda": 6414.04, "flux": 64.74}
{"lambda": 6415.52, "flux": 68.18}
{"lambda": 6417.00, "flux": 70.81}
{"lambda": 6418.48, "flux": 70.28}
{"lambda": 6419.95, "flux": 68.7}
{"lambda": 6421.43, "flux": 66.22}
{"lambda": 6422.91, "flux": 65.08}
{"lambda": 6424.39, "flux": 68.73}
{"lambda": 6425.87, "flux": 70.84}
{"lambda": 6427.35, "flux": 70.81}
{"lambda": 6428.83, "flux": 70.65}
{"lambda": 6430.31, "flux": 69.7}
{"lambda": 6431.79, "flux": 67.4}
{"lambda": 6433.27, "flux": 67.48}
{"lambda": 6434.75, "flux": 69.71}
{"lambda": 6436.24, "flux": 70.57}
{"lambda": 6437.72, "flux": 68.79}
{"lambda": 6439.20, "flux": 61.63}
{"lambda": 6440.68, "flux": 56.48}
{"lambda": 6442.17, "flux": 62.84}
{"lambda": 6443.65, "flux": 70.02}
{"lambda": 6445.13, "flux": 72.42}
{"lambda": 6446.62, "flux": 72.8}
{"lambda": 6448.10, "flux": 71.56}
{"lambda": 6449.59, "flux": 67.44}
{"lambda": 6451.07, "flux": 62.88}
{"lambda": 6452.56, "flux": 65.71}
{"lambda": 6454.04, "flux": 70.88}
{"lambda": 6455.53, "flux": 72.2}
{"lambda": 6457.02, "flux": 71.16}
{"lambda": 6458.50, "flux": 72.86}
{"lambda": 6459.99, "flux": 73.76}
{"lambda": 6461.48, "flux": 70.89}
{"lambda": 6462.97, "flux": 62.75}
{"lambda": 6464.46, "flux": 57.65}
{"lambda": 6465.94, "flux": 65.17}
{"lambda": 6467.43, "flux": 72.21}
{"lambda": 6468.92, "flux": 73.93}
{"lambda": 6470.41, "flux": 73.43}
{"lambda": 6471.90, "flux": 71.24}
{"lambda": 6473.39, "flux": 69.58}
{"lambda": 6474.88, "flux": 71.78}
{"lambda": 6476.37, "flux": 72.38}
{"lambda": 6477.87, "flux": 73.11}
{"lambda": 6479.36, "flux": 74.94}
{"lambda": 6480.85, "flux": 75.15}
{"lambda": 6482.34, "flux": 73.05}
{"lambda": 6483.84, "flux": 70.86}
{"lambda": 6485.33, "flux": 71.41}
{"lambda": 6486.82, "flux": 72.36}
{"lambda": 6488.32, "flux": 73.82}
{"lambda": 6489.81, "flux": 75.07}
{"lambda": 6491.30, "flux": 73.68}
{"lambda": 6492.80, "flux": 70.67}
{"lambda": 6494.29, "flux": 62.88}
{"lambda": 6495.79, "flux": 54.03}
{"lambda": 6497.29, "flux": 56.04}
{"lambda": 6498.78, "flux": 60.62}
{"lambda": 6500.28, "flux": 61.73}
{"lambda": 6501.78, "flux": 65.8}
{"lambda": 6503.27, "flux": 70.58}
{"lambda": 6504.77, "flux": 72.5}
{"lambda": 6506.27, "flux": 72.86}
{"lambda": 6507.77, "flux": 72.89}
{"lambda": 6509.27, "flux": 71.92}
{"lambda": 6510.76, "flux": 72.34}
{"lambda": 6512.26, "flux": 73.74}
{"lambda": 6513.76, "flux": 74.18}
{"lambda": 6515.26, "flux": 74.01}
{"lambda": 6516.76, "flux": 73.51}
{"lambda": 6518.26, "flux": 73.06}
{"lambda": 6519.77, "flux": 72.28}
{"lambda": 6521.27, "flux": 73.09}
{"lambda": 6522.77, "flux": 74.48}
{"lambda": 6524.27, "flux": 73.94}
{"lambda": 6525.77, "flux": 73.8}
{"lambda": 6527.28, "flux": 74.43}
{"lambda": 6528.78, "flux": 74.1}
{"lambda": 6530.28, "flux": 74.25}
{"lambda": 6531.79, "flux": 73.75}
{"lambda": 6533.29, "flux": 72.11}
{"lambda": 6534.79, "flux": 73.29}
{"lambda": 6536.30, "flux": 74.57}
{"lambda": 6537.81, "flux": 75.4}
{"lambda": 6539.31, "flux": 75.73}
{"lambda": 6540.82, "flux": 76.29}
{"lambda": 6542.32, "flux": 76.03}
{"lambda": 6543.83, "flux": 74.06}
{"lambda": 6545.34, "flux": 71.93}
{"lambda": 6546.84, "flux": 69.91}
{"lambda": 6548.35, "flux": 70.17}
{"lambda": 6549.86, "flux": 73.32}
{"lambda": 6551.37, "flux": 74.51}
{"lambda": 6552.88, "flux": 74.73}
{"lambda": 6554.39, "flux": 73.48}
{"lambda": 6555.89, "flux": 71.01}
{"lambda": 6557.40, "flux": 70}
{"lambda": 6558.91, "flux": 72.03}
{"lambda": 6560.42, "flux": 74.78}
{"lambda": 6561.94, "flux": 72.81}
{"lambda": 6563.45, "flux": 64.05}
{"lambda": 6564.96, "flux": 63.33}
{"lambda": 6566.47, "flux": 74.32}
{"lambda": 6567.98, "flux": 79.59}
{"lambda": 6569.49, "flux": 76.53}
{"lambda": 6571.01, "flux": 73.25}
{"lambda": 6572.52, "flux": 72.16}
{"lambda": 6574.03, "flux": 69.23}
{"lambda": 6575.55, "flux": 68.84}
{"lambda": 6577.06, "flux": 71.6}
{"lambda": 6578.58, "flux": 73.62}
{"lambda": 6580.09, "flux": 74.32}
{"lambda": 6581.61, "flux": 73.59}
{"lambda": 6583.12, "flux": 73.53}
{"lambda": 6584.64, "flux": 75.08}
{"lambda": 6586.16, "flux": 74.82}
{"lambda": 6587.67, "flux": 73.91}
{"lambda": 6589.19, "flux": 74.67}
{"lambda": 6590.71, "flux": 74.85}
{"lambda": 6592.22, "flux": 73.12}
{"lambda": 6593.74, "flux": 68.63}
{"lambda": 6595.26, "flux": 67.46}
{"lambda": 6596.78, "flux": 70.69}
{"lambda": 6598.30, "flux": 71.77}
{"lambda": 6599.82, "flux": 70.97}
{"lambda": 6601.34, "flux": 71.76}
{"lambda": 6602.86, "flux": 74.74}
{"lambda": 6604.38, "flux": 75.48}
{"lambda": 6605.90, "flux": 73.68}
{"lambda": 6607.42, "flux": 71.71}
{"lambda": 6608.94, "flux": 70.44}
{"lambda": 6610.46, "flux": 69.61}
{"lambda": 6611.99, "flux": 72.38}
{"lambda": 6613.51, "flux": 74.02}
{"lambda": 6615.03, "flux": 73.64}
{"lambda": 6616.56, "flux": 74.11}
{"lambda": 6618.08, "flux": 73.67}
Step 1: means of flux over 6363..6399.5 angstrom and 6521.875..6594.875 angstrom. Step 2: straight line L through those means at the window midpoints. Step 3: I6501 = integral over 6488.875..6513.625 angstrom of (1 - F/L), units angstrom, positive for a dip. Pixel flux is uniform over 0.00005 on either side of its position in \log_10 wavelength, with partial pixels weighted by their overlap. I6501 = 0.9 angstrom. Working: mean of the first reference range 65.8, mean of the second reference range 73.1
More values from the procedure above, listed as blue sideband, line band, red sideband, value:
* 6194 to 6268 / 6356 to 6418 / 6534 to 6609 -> 0.2 angstrom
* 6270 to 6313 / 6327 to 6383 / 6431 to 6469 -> -1.0 angstrom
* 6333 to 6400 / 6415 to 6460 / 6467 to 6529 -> 0.3 angstrom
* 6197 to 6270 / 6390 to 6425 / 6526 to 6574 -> 0.5 angstrom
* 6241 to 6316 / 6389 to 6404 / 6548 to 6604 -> 0.4 angstrom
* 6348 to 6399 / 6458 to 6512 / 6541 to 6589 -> 0.3 angstrom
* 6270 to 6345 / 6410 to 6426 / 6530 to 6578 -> 0.2 angstrom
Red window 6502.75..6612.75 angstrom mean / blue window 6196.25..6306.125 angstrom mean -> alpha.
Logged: 1.17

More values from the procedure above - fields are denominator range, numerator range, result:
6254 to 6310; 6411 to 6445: 1.08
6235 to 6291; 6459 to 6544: 1.16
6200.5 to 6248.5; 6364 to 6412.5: 1.08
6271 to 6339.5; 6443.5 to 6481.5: 1.08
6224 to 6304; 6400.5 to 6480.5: 1.12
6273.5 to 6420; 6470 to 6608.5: 1.09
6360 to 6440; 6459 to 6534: 1.06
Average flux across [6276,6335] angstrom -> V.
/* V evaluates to 65.2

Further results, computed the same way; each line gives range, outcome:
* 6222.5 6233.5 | 59.3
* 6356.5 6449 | 66.8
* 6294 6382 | 66.3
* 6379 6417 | 65.7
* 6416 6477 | 68.8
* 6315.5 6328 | 65.1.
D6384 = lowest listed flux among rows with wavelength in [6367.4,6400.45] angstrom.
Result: 60.11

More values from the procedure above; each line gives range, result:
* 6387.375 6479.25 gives 56.48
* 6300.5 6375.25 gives 60.04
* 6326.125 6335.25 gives 66.41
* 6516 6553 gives 69.91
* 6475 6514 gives 54.03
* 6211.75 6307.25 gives 51.45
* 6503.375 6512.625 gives 71.92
